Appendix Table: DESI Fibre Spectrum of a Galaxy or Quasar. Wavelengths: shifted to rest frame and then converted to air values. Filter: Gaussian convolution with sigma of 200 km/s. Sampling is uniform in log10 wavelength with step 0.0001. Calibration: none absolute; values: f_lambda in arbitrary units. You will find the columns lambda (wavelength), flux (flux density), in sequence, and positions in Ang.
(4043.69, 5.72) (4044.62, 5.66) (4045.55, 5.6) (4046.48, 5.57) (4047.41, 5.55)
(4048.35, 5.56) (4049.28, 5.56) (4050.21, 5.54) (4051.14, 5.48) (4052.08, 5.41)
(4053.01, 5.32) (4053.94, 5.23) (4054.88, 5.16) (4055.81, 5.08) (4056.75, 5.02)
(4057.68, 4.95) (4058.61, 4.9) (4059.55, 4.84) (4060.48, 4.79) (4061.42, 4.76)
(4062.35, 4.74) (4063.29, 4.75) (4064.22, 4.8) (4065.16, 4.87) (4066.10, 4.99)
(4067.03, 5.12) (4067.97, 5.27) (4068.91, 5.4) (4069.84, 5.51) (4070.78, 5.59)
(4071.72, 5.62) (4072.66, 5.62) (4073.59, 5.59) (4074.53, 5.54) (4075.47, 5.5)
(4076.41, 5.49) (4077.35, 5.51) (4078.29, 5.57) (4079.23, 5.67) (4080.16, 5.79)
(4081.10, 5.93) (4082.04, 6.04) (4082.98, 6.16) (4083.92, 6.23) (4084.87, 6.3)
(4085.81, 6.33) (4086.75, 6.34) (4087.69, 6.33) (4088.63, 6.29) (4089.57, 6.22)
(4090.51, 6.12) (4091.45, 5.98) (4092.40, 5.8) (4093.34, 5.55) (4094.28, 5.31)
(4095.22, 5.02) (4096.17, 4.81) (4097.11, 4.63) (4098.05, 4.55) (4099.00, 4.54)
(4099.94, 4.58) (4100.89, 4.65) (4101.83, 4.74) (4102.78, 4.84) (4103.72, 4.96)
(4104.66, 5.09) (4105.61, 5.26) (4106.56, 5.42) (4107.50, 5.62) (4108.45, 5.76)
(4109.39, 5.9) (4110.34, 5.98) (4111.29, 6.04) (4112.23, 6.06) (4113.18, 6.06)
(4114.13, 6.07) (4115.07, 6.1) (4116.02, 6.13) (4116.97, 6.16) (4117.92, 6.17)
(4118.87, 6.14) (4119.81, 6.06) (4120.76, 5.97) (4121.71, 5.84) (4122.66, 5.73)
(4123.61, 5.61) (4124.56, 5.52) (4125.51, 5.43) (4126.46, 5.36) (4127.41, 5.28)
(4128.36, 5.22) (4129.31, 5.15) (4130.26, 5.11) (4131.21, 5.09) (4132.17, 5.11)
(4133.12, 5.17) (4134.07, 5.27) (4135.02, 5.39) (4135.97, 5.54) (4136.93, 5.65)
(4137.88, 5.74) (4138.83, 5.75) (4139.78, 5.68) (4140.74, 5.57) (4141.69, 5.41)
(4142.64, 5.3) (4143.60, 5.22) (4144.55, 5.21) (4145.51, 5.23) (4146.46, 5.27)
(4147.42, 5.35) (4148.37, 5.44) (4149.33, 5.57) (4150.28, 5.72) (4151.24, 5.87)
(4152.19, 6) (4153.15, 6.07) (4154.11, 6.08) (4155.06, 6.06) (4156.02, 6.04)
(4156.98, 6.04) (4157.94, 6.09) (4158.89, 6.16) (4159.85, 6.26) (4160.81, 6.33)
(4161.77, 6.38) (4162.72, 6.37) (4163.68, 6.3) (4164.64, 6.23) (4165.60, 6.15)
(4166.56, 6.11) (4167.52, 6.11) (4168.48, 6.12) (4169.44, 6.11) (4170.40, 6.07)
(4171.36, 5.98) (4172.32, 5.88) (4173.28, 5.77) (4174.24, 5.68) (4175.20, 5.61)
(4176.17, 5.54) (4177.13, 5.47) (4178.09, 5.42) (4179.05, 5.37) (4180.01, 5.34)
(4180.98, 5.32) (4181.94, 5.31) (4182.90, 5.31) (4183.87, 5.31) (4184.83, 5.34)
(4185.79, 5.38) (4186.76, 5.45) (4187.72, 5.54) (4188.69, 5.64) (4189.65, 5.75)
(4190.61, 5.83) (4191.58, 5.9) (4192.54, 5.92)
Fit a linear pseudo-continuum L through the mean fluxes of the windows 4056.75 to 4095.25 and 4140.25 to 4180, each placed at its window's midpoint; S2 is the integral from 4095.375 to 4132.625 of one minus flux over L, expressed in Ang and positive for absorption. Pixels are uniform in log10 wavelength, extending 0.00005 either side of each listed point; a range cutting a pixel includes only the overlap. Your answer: 1.4 Ang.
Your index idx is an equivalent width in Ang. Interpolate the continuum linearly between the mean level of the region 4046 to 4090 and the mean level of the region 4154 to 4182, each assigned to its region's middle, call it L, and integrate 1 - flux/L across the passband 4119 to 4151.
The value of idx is 1.77 Ang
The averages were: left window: 5.49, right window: 5.93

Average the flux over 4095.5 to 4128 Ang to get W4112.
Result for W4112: 5.5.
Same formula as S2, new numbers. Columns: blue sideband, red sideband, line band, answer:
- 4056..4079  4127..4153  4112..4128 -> -1.47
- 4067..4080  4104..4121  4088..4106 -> 1.62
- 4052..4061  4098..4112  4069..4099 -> -3.10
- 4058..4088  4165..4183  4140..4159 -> -0.01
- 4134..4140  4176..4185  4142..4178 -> -2.56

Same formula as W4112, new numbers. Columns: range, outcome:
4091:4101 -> 5.05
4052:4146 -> 5.47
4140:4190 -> 5.74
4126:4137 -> 5.26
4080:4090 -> 6.19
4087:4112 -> 5.4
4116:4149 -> 5.51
